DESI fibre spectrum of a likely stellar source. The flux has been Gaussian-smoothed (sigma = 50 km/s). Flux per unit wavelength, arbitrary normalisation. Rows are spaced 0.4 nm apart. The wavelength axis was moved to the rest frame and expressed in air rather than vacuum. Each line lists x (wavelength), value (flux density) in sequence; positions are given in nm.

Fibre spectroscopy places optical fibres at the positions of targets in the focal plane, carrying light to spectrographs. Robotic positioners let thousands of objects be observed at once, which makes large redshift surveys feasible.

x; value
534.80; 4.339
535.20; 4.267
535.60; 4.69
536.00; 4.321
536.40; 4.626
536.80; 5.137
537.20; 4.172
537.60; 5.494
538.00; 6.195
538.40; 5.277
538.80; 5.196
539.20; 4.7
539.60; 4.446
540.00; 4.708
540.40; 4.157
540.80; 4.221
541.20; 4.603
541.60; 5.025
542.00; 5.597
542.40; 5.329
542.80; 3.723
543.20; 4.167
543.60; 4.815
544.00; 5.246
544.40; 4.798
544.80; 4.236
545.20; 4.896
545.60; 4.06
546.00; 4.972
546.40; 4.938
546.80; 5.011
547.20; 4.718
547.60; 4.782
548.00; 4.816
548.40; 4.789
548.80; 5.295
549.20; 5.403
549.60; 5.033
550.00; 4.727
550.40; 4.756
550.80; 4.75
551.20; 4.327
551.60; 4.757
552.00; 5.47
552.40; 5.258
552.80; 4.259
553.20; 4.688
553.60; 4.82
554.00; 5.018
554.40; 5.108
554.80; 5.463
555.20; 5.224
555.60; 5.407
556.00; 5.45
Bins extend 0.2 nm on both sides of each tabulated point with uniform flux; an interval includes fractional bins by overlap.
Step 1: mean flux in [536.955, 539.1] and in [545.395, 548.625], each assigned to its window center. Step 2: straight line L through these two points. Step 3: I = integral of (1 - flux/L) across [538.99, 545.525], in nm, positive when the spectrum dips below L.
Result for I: 0.46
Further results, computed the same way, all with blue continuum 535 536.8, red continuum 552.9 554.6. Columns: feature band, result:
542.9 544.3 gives 0.004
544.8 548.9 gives -0.035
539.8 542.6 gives -0.096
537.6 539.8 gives -0.284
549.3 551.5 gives 0.027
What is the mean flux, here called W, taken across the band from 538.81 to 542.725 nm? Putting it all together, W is 4.74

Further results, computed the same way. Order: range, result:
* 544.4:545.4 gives 4.61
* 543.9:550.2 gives 4.85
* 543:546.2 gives 4.65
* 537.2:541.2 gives 4.88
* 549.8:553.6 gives 4.78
